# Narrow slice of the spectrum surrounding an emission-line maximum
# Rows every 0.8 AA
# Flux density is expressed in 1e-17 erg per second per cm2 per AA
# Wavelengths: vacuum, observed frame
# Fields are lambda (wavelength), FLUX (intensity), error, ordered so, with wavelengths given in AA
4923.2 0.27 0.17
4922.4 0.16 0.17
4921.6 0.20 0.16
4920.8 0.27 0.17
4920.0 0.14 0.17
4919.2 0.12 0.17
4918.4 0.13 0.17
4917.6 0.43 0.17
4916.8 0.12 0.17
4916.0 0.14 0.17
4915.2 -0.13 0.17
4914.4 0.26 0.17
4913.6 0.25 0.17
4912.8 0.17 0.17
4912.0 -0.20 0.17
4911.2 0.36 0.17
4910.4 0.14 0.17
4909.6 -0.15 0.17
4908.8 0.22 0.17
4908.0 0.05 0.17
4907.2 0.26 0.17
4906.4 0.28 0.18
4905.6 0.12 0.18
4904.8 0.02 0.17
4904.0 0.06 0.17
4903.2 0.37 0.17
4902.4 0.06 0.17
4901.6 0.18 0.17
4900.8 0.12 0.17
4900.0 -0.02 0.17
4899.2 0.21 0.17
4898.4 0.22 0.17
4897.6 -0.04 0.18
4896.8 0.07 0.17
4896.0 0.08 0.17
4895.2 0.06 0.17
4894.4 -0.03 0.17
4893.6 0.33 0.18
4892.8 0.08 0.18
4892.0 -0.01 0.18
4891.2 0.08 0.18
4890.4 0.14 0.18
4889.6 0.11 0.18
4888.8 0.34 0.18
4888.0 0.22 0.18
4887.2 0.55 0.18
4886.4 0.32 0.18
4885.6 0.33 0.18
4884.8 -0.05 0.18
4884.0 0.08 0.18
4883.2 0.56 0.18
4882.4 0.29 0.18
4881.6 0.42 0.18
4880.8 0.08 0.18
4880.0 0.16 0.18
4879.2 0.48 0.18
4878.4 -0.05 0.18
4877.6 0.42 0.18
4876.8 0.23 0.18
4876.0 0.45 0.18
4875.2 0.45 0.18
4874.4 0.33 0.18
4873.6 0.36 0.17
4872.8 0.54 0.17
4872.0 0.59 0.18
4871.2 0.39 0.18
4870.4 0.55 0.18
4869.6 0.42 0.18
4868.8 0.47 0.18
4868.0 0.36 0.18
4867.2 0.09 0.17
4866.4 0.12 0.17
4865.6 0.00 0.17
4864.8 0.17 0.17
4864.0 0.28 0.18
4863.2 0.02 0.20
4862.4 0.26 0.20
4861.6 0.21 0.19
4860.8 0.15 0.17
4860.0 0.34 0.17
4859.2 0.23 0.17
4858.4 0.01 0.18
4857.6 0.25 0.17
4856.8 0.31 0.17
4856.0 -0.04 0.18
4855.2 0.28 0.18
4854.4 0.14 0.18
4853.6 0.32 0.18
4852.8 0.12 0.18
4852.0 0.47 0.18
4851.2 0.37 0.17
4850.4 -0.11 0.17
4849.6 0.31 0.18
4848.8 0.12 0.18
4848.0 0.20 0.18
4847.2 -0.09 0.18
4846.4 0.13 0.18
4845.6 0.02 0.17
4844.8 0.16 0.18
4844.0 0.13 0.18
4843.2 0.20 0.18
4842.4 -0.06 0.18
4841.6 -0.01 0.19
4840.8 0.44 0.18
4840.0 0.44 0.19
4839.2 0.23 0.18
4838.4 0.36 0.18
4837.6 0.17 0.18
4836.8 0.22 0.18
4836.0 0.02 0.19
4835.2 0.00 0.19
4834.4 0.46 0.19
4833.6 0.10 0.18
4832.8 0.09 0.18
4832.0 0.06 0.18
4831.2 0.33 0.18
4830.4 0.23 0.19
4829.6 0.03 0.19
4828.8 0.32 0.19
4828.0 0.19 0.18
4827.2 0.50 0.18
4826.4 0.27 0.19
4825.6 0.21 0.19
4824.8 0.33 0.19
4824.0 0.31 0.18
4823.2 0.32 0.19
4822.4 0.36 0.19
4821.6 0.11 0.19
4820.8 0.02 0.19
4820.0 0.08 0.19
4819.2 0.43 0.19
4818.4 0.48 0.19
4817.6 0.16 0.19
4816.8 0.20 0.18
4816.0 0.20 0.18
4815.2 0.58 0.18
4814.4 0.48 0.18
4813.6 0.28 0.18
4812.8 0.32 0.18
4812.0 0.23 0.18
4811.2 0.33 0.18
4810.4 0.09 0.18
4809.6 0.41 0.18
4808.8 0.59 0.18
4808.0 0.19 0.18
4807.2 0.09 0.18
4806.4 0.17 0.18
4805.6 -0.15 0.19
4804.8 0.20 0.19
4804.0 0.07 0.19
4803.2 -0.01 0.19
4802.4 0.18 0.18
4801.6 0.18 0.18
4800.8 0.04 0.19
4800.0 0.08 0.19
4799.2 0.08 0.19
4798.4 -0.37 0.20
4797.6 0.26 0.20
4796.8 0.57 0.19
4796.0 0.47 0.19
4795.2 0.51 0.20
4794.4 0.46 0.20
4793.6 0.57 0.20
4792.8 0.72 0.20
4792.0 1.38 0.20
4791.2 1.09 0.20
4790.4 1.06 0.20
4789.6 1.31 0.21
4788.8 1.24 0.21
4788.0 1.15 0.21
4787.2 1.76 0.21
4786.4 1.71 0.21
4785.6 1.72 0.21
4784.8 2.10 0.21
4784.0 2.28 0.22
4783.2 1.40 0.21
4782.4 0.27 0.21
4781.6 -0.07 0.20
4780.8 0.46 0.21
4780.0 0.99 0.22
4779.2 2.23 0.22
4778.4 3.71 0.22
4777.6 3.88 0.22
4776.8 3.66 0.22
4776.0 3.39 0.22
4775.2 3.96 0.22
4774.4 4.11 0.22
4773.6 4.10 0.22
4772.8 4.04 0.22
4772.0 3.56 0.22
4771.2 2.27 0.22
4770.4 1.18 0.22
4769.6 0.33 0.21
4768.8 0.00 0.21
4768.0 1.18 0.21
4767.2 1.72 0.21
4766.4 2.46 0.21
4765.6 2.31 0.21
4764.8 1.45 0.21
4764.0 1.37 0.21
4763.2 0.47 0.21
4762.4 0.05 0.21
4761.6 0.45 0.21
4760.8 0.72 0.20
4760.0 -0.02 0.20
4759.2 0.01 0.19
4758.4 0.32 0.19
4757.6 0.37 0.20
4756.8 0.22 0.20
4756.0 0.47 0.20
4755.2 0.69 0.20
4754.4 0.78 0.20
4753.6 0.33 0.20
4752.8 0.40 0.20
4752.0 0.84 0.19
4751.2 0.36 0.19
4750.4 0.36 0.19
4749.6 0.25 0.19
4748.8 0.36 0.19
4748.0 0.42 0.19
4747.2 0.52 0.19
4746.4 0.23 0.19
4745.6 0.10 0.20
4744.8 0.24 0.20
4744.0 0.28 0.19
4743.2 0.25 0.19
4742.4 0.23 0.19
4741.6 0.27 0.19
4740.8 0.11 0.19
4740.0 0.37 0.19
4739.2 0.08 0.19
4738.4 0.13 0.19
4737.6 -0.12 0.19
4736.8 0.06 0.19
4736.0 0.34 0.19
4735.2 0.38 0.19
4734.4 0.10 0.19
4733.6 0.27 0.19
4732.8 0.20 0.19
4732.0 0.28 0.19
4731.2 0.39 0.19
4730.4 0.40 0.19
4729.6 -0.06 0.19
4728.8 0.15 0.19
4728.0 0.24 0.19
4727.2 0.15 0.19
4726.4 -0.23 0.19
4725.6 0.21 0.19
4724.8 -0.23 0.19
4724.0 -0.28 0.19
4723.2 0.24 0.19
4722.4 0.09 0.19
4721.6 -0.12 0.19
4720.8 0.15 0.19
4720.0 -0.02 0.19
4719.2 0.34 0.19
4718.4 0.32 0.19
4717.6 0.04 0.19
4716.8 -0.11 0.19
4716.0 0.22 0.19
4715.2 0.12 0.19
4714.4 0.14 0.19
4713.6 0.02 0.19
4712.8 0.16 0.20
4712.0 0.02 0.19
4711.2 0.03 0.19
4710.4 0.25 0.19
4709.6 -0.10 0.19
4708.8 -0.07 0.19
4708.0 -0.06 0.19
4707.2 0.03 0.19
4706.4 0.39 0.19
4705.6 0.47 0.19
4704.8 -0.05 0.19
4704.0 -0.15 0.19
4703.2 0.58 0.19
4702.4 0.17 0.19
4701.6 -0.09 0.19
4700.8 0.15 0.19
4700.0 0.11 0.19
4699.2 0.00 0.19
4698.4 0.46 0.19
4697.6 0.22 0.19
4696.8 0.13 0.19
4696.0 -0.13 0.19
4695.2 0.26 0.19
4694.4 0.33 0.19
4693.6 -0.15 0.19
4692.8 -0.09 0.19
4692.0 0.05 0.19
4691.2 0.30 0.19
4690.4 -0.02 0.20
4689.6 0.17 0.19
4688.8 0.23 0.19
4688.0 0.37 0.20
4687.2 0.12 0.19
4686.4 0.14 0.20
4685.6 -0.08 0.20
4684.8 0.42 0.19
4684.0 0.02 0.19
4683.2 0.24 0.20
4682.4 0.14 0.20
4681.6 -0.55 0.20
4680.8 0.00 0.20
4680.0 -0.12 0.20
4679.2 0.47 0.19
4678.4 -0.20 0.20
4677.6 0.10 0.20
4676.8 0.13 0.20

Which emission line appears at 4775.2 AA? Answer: Ly-alpha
